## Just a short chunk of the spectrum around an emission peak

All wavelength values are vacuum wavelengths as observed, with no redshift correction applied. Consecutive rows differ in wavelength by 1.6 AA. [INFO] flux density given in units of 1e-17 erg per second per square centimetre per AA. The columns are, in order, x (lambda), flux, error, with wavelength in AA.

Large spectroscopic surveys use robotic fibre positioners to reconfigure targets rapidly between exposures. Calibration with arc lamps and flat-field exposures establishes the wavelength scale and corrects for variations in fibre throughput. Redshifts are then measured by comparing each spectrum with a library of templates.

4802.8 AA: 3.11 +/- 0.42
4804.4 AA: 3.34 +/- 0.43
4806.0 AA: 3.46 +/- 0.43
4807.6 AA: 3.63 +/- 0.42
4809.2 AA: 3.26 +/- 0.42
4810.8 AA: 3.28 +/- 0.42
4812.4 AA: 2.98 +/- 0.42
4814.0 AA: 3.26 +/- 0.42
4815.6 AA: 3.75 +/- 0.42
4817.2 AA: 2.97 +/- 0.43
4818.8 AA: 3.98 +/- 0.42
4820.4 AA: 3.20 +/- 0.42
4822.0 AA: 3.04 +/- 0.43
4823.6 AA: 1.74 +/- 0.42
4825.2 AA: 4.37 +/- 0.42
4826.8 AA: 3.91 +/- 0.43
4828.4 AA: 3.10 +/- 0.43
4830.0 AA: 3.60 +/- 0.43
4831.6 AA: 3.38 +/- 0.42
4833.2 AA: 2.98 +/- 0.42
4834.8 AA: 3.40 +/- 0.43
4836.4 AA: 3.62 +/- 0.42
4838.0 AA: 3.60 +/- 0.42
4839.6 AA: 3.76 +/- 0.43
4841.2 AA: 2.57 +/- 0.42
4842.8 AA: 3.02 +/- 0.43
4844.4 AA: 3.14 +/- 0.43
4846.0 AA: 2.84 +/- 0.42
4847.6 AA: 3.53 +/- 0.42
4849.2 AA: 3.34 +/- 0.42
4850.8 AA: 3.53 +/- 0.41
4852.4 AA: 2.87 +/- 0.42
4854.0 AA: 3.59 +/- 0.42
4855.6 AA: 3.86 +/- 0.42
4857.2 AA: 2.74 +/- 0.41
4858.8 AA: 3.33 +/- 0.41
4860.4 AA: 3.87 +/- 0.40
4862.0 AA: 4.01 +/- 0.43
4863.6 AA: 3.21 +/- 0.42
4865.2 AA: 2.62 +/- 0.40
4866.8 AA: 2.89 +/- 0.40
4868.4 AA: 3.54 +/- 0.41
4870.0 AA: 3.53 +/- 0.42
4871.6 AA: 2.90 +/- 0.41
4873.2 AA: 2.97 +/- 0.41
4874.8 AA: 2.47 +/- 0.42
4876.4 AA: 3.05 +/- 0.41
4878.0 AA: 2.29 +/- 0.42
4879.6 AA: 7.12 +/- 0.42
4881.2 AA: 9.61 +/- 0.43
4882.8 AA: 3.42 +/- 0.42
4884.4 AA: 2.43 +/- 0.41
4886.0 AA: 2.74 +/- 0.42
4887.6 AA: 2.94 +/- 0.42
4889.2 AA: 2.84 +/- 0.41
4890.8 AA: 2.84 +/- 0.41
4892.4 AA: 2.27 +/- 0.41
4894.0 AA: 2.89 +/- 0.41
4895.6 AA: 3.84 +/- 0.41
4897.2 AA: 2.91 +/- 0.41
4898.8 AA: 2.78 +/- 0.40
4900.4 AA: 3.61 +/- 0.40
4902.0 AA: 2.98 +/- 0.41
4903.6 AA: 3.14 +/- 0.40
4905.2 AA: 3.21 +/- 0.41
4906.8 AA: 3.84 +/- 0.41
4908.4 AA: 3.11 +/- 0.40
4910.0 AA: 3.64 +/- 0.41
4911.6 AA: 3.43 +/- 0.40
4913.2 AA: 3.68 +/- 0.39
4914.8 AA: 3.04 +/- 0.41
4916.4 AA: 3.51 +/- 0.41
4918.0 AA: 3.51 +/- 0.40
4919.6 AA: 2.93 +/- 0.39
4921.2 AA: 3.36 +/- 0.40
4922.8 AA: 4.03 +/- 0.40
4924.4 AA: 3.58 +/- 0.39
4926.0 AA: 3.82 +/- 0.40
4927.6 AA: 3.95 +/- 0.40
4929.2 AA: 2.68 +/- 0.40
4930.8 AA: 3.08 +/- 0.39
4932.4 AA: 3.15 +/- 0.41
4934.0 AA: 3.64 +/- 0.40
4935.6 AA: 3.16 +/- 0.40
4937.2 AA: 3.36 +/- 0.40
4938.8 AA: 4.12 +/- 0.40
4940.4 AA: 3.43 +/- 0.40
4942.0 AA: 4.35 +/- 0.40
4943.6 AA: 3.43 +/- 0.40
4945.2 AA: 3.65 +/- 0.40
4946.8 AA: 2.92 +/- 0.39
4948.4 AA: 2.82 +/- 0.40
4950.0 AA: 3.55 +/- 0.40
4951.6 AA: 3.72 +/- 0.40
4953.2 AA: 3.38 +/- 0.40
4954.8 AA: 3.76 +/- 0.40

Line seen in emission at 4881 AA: Hgamma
